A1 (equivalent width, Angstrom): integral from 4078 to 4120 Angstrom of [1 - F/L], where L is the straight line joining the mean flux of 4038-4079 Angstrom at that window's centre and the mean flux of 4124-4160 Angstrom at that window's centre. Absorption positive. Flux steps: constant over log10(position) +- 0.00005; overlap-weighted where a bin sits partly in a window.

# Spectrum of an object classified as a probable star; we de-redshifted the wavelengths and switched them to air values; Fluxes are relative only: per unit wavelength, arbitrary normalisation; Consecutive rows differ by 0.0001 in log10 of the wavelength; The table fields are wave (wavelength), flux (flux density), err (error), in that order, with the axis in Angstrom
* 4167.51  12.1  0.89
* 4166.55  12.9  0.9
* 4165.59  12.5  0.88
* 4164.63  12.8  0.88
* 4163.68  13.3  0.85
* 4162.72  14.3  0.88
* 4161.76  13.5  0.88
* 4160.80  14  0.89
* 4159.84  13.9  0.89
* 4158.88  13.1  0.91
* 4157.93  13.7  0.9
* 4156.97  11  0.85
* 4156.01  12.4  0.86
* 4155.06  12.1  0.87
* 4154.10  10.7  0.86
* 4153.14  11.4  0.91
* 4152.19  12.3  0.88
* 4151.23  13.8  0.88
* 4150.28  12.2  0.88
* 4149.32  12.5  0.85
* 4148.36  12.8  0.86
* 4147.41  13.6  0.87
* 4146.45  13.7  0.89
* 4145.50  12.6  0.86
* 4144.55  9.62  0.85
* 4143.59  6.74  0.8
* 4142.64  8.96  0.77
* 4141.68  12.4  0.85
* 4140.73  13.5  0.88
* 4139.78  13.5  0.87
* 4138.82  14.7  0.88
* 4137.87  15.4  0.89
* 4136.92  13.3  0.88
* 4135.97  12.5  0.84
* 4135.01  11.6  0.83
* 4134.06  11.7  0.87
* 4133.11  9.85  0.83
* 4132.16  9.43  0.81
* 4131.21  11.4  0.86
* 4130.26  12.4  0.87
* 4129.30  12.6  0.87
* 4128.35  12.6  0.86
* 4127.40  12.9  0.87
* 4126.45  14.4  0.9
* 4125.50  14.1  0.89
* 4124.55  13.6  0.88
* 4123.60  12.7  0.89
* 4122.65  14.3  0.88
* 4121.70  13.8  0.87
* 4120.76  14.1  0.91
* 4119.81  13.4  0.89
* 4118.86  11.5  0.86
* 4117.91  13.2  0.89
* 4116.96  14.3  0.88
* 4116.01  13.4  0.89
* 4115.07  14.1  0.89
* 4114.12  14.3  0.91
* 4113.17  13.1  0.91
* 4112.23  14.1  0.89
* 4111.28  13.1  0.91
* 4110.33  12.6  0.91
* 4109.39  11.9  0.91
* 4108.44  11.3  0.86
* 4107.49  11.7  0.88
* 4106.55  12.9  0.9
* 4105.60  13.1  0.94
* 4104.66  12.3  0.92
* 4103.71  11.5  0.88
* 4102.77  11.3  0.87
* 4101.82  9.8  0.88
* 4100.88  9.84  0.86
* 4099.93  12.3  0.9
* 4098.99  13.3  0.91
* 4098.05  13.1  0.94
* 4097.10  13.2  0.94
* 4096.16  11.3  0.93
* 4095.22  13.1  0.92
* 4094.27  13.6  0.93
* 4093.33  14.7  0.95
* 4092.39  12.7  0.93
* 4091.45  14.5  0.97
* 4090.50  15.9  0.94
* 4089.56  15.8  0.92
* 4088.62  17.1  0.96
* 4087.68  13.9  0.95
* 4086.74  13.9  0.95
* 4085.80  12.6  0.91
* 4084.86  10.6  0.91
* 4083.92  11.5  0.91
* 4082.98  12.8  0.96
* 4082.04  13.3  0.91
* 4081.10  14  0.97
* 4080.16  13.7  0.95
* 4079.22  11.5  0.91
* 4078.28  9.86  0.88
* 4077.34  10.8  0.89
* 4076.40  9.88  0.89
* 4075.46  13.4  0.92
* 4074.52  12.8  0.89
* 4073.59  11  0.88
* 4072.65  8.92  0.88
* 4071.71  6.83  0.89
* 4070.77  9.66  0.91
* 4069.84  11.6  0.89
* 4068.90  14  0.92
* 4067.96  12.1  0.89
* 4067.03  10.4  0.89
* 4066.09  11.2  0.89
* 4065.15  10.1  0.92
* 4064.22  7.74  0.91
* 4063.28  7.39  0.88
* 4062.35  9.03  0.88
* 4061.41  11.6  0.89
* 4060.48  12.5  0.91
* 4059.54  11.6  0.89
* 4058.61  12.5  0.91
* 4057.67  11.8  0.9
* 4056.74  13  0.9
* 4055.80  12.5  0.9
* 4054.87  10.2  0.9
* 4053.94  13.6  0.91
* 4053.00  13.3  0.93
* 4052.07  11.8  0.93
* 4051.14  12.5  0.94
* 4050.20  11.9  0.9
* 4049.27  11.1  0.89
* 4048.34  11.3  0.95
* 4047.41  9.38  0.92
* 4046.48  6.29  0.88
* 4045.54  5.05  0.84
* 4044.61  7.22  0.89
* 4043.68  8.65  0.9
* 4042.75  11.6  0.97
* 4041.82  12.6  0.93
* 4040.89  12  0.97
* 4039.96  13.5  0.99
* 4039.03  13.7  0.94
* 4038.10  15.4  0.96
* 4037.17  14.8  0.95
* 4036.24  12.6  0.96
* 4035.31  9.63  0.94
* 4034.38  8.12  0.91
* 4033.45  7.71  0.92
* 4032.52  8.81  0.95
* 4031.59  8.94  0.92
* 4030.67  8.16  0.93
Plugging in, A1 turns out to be -4.73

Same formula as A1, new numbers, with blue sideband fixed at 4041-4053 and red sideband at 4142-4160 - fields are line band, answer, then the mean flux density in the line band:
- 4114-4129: -2.76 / 13.5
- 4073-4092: -3.81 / 12.9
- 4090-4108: -2.63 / 12.6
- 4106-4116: -1.51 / 12.9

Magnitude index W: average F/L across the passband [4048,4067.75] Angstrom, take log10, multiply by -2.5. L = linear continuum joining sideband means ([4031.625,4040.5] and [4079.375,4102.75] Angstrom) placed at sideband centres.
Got 0.07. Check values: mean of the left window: 11.5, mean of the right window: 13.1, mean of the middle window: 11.3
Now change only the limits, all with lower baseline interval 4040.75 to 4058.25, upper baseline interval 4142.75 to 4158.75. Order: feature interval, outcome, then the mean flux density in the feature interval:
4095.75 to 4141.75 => -0.10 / 12.7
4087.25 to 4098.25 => -0.24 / 14.1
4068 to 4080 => 0.01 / 11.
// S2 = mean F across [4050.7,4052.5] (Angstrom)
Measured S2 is 12.2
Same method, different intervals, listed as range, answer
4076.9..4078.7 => 10.3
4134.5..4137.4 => 12.5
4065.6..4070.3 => 11.8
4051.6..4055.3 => 12.3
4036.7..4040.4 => 14.4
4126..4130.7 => 13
